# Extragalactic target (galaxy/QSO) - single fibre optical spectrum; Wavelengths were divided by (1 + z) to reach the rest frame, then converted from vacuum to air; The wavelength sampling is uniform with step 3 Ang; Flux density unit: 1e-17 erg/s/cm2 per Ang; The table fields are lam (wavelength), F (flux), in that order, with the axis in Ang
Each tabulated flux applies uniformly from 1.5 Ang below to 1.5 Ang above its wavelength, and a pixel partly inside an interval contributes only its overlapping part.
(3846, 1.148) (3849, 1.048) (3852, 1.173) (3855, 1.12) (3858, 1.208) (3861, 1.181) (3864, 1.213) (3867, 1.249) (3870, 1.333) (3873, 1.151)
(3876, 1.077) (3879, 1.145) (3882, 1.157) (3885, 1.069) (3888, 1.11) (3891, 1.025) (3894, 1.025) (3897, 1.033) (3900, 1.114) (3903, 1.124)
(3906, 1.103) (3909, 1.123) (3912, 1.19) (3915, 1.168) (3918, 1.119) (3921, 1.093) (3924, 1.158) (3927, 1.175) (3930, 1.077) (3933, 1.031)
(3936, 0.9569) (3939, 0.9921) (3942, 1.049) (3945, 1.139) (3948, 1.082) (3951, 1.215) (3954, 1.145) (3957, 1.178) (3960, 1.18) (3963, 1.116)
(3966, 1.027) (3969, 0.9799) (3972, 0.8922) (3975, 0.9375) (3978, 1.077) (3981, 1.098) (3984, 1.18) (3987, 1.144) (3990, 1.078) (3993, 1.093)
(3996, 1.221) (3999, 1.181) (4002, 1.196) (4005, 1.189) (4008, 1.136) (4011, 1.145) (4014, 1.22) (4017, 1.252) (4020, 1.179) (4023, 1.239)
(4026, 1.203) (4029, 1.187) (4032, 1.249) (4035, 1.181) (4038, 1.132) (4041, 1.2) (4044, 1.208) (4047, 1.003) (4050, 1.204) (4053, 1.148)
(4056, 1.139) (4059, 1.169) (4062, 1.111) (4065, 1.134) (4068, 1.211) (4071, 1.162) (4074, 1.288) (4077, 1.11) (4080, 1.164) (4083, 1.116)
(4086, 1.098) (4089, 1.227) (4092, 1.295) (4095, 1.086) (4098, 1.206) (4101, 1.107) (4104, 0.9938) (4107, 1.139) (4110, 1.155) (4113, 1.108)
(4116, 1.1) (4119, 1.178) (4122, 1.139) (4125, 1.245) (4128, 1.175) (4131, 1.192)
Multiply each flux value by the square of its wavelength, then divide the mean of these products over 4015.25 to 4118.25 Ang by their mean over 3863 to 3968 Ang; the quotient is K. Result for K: 1.1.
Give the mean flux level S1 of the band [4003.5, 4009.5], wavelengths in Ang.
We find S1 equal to 1.16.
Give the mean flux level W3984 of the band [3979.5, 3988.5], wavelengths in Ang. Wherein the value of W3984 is 1.14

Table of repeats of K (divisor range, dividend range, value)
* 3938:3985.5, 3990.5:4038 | 1.13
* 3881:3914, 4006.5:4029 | 1.16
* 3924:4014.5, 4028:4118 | 1.10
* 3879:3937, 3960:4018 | 1.06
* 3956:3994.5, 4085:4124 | 1.13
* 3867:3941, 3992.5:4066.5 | 1.13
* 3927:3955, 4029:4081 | 1.14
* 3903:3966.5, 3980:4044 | 1.10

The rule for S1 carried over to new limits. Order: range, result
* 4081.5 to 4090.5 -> 1.15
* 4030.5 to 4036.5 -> 1.22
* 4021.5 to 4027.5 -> 1.22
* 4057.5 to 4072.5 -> 1.16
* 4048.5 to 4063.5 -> 1.15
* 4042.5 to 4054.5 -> 1.14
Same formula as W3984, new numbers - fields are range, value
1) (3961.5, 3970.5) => 1.04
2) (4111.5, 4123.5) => 1.13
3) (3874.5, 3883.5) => 1.13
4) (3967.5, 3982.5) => 0.997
